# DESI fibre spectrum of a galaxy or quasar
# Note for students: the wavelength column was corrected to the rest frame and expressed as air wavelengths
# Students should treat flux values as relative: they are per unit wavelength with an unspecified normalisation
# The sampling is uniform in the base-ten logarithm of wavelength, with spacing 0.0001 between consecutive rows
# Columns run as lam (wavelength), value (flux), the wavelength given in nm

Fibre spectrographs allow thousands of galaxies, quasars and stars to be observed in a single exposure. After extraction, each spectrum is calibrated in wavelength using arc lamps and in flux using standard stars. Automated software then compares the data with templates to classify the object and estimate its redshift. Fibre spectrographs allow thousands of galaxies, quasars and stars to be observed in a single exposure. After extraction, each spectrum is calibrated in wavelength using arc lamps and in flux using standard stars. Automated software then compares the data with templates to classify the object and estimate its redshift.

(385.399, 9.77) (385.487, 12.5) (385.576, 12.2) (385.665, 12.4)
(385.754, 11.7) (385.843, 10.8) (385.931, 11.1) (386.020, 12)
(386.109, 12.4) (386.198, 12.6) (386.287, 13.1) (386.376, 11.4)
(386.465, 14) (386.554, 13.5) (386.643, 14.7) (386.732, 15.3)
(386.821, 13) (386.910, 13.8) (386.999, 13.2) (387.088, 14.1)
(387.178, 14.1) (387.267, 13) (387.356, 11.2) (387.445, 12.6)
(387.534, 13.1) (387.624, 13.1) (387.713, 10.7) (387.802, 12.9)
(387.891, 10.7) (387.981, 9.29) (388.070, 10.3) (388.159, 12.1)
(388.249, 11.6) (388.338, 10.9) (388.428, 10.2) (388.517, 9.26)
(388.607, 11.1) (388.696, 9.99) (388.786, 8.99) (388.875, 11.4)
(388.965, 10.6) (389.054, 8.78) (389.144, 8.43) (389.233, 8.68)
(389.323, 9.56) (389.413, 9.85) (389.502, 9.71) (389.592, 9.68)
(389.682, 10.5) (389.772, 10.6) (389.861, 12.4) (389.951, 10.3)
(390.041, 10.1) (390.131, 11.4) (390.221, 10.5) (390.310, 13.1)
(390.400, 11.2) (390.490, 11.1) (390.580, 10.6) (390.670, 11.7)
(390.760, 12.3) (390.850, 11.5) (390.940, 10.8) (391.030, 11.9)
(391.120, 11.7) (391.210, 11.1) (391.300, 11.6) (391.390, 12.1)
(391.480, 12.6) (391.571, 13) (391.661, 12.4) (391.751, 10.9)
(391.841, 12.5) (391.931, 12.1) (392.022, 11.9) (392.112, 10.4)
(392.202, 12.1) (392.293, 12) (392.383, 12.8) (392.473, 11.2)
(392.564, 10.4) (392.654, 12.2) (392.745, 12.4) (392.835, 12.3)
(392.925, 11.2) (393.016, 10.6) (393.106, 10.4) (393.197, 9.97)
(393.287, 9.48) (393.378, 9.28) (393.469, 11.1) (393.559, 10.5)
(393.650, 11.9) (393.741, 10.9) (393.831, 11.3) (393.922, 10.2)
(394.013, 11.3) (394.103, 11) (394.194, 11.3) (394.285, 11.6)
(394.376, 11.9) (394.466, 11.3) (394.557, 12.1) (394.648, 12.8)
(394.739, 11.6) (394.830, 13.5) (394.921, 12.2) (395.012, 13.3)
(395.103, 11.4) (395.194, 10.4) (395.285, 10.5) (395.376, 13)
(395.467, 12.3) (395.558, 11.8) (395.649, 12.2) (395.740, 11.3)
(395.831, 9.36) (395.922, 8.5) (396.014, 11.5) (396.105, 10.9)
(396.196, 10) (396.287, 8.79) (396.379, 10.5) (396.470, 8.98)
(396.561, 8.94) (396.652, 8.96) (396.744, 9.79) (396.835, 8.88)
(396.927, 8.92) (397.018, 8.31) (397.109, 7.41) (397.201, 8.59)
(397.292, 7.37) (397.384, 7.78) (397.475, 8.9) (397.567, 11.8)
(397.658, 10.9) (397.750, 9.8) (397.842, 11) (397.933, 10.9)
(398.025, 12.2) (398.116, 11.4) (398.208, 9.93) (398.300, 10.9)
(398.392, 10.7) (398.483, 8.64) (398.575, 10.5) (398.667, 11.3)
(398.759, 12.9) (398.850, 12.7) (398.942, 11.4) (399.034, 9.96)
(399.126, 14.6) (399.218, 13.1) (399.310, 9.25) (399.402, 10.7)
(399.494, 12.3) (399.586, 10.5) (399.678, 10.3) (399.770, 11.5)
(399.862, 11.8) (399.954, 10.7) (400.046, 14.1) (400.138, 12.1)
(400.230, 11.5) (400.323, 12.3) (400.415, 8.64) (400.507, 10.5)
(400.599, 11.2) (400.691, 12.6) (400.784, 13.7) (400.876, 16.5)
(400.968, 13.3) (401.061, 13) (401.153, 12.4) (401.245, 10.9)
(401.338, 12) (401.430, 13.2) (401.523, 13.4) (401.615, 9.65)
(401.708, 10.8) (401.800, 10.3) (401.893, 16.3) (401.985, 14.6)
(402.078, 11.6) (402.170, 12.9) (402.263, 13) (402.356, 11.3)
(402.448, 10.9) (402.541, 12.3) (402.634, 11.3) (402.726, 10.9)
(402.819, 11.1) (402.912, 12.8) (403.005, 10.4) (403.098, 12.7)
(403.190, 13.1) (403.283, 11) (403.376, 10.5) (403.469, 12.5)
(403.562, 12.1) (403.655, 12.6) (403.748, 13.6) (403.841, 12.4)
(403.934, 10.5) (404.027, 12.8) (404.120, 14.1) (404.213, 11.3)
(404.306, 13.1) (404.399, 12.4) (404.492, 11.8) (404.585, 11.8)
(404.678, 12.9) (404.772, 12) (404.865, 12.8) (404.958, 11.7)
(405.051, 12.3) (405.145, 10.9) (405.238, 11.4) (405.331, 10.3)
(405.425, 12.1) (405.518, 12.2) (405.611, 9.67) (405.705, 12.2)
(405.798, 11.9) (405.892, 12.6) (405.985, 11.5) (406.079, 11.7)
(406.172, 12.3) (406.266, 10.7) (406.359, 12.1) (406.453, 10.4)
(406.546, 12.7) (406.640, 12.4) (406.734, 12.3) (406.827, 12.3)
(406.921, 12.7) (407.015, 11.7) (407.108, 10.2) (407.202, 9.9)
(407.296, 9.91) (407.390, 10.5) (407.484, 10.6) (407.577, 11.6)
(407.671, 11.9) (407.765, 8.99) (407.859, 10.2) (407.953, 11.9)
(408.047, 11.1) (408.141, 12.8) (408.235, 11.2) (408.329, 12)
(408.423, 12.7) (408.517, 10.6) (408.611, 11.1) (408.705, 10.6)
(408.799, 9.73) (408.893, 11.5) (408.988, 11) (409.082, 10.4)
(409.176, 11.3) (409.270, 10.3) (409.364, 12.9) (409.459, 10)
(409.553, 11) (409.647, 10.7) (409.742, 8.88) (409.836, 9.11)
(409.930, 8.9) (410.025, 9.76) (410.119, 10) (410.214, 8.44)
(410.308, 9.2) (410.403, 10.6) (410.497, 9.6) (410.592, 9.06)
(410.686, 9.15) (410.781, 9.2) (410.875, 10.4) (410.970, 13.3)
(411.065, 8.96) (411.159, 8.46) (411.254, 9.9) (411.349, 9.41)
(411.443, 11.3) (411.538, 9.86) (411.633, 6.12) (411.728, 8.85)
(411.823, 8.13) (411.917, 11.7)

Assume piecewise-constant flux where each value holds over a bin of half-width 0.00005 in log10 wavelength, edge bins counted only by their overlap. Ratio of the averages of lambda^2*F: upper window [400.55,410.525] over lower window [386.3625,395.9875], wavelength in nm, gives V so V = 1.09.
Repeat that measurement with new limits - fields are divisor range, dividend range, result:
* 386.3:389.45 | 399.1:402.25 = 1.12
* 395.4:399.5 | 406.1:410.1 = 1.12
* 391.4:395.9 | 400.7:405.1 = 1.12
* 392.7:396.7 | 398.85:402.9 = 1.12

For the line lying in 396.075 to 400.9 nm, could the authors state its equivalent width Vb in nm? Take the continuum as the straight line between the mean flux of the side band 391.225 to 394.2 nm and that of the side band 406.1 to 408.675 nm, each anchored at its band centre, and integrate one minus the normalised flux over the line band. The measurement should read 0.29 nm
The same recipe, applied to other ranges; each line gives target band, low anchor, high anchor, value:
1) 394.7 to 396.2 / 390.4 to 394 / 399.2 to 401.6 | 0.02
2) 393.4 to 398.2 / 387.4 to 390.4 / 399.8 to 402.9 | 0.36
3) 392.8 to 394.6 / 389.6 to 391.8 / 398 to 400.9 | 0.08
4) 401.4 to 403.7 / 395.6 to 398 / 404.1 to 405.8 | -0.16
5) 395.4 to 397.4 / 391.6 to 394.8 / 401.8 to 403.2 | 0.35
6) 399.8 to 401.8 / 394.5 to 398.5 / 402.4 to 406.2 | -0.14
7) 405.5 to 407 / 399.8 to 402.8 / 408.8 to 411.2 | -0.12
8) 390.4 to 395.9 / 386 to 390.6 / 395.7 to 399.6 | -0.33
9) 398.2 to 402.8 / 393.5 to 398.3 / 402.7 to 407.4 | -0.25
